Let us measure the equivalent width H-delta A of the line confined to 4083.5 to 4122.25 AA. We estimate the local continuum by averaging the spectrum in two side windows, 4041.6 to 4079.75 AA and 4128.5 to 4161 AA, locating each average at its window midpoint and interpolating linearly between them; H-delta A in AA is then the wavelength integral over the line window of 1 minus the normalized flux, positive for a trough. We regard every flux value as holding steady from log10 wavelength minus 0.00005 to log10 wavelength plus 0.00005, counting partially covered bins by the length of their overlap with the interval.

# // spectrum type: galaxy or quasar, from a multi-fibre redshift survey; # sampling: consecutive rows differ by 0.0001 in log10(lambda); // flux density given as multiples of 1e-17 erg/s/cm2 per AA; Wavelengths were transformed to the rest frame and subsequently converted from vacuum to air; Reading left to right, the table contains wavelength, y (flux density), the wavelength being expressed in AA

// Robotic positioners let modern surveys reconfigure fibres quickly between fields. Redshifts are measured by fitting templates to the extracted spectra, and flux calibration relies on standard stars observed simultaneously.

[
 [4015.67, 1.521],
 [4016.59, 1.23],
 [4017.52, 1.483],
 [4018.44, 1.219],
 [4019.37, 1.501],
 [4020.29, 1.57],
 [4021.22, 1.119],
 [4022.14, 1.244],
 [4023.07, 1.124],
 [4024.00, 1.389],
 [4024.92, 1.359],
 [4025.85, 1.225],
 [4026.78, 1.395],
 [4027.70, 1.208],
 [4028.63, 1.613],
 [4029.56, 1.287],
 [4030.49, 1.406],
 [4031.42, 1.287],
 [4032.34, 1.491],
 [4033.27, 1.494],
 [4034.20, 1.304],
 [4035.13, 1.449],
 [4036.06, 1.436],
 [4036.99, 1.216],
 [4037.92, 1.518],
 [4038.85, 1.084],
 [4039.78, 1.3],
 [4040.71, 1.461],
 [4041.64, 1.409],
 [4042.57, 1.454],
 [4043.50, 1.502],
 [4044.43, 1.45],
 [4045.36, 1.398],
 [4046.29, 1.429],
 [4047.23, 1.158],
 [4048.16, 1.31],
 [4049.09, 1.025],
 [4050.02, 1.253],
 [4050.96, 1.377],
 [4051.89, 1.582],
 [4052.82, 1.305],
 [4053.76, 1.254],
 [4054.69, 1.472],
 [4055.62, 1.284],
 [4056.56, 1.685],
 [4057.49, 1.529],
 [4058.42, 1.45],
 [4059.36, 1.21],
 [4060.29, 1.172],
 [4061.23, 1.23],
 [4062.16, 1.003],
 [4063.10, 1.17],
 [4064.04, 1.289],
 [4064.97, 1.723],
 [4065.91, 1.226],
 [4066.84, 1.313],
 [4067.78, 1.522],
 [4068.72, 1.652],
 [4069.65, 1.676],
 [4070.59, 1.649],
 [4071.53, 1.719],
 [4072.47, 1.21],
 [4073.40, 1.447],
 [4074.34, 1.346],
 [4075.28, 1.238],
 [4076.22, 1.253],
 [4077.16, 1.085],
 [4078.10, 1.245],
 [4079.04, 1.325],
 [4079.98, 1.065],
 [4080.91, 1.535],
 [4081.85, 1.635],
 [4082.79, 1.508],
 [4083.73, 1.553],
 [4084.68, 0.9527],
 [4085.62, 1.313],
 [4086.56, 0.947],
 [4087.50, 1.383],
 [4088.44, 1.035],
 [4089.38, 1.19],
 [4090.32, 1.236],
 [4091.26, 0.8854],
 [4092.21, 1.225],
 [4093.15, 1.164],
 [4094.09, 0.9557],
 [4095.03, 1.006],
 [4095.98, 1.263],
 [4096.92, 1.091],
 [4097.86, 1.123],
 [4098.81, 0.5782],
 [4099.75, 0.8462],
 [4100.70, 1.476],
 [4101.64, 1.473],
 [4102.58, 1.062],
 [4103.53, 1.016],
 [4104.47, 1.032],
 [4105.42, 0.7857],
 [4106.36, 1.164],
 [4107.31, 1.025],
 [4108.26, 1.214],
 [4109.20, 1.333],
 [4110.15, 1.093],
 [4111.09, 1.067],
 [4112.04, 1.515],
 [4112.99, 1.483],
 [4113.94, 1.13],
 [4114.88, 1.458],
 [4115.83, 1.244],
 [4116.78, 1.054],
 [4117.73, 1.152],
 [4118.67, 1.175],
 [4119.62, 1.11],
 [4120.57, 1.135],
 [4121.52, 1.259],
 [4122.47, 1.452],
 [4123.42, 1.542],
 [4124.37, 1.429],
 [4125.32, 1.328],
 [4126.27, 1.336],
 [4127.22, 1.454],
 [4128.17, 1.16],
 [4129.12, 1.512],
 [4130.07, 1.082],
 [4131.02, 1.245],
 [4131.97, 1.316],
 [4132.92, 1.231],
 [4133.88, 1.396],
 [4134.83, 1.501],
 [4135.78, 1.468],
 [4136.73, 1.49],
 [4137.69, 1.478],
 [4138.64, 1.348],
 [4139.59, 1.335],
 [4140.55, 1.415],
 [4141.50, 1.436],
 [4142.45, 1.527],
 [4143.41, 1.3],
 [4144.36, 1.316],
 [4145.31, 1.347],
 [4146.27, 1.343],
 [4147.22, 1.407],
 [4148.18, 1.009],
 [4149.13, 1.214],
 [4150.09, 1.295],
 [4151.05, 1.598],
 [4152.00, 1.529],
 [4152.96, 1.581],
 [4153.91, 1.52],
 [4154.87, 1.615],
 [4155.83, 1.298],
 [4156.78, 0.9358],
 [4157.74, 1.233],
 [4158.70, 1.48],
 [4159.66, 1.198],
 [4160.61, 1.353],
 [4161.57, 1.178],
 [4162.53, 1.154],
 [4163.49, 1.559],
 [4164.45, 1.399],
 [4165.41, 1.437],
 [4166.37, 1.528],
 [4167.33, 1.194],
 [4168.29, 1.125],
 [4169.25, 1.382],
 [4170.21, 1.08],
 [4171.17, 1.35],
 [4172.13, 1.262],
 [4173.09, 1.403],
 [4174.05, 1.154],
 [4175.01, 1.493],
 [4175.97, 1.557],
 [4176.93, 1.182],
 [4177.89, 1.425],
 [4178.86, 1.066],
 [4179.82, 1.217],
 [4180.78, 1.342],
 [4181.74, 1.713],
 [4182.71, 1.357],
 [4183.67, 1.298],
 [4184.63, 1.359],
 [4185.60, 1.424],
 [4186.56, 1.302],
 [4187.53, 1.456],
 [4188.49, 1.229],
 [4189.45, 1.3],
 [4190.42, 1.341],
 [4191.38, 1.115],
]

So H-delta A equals 6.0 AA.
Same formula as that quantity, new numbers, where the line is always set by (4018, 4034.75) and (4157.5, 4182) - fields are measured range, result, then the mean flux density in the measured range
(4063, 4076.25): -1.0 AA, 1.44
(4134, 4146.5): -0.8 AA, 1.41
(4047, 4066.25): 0.3 AA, 1.32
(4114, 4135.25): 0.6 AA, 1.3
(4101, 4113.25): 1.5 AA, 1.17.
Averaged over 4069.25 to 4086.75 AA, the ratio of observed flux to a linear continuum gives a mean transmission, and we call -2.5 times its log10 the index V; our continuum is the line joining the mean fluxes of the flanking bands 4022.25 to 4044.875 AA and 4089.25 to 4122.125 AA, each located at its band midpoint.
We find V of -0.11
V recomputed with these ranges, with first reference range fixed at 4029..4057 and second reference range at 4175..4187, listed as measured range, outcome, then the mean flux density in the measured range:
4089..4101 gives 0.26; 1.07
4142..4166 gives 0.01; 1.35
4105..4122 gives 0.15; 1.19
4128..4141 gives 0.00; 1.36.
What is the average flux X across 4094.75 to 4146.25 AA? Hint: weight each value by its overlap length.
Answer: 1.26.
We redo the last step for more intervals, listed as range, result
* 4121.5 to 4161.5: 1.36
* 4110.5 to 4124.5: 1.28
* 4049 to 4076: 1.38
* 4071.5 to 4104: 1.2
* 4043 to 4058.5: 1.38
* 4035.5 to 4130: 1.28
